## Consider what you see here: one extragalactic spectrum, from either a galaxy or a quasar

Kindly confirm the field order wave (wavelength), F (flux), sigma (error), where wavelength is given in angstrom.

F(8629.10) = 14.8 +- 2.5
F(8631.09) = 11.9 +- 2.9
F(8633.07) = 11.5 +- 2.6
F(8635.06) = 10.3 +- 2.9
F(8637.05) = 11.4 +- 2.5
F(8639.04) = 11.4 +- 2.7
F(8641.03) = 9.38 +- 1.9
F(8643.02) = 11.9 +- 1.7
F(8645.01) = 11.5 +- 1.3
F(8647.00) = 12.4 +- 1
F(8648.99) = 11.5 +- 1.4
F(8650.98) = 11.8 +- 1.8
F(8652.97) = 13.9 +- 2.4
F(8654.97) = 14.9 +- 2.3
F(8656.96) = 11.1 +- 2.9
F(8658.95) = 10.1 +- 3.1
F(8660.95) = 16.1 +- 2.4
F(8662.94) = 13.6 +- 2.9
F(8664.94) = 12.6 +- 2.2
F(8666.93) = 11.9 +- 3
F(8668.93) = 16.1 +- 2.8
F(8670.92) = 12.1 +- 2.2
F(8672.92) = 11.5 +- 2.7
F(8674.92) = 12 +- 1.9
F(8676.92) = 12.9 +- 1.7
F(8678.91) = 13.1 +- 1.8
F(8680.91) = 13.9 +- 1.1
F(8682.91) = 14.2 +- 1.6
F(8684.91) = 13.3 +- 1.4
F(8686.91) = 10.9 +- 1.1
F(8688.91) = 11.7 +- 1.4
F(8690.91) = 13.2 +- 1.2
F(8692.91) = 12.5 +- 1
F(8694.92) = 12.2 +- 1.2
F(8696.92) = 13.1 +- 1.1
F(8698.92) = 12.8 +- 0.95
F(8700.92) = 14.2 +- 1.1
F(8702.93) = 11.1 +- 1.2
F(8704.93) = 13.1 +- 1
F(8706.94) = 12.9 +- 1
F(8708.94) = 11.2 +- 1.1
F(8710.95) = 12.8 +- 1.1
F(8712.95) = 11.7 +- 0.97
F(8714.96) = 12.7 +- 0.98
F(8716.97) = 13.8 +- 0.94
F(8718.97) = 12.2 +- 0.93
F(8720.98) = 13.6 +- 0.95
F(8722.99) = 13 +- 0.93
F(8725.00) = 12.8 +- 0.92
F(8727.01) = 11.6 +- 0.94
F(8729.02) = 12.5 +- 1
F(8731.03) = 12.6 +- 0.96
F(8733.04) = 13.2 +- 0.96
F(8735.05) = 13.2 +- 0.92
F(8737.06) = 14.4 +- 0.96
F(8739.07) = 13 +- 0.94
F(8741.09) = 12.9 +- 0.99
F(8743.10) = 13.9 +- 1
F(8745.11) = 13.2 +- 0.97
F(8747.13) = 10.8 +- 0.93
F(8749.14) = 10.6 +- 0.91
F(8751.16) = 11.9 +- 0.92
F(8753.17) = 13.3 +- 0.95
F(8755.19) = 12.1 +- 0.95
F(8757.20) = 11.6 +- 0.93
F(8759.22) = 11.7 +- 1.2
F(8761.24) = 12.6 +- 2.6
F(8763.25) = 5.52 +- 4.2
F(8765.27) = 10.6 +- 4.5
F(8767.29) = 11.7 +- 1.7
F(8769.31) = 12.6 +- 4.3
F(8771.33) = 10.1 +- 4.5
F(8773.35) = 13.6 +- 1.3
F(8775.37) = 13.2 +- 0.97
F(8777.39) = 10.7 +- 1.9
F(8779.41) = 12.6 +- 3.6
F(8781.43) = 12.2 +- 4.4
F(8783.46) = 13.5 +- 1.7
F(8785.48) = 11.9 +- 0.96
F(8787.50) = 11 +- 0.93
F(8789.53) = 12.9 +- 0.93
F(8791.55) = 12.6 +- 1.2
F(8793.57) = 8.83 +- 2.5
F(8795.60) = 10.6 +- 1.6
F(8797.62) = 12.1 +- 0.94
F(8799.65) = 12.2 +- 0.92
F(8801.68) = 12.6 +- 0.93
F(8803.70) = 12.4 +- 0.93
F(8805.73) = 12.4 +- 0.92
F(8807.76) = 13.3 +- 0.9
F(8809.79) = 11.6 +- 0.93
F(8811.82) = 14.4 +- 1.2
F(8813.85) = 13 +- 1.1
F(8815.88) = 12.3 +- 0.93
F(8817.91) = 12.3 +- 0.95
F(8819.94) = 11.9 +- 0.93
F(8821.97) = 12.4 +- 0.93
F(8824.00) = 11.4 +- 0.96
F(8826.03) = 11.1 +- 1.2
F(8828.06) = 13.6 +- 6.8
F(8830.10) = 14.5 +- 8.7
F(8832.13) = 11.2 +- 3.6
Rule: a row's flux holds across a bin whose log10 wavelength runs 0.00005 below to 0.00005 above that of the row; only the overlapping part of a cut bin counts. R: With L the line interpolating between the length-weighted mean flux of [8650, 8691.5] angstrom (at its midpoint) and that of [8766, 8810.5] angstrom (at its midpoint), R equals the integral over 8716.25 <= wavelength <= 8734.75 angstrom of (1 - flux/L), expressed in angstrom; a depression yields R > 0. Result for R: -0.5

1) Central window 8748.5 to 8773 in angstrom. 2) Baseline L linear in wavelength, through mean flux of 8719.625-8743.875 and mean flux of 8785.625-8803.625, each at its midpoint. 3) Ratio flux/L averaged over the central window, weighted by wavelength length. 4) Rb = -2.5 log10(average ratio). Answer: 0.10 mag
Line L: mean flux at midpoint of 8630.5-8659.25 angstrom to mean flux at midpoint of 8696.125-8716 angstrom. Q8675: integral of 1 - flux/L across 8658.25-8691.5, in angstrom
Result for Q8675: -2.2 angstrom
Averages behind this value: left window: 11.7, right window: 12.6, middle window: 12.9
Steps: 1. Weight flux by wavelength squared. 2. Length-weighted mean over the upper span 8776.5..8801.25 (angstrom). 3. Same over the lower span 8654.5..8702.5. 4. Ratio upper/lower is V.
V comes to 0.94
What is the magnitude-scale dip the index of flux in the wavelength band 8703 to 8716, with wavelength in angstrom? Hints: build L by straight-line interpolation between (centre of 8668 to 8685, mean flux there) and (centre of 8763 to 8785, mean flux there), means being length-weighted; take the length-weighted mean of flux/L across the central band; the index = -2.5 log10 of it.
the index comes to 0.03 mag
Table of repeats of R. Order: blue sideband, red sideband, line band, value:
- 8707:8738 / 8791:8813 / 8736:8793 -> 1.9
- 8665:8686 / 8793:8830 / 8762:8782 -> 1.9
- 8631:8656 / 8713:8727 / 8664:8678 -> -0.6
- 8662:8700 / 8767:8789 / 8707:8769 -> 0.9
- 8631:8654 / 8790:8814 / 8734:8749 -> -1.2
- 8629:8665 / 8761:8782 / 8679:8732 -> -4.1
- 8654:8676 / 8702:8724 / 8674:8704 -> 0.0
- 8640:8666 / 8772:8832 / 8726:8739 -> -0.6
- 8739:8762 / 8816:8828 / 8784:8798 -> 0.8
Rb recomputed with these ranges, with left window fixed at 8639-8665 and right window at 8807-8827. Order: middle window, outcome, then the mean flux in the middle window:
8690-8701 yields -0.049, 12.9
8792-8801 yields 0.117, 11.1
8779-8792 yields -0.001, 12.4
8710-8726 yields -0.042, 12.8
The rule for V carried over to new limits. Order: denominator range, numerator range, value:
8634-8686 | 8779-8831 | 1.02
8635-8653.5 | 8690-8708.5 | 1.12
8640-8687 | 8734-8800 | 0.97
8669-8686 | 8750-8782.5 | 0.91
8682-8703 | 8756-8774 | 0.89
